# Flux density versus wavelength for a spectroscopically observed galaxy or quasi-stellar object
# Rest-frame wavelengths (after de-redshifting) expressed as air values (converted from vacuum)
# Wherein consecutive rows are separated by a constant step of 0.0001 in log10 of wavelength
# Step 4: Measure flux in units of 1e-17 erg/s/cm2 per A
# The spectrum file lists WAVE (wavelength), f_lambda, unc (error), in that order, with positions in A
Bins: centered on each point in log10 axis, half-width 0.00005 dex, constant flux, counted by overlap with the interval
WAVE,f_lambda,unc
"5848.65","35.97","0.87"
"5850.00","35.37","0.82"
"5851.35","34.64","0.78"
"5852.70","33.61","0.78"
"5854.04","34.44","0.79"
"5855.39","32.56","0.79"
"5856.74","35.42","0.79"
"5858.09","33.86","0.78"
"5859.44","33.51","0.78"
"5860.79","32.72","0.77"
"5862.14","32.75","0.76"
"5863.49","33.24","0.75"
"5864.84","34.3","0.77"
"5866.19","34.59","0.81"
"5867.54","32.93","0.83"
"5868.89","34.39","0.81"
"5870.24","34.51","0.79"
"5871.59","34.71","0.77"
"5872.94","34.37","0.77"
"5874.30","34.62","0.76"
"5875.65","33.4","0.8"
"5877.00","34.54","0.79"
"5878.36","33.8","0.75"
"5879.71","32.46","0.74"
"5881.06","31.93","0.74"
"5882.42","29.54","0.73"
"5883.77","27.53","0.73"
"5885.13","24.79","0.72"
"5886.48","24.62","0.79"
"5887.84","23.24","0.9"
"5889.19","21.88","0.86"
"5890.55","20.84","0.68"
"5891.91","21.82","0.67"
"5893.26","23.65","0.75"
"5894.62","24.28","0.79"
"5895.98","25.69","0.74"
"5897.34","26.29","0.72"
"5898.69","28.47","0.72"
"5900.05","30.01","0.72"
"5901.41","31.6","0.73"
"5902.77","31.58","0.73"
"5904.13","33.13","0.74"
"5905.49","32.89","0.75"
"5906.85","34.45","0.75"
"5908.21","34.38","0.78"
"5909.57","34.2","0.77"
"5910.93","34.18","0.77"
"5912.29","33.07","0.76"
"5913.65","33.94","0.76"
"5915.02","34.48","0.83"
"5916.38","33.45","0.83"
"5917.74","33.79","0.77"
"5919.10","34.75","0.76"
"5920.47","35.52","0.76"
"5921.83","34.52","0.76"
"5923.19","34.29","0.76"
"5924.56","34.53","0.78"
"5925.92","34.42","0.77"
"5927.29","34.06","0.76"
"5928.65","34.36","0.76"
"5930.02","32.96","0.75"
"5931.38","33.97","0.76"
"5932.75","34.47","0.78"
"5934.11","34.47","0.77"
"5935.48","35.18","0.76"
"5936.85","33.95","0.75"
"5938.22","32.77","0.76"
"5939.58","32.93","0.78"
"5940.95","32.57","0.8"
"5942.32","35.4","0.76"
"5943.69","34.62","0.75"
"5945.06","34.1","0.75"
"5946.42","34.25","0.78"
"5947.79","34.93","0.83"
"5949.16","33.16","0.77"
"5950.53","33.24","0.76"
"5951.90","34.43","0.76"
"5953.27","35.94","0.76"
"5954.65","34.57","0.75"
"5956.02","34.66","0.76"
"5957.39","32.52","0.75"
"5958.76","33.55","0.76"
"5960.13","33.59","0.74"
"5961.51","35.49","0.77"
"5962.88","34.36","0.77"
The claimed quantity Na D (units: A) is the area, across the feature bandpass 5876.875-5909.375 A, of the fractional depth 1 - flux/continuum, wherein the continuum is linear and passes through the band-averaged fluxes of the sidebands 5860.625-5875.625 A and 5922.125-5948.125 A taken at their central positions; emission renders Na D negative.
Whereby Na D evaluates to 5.3 A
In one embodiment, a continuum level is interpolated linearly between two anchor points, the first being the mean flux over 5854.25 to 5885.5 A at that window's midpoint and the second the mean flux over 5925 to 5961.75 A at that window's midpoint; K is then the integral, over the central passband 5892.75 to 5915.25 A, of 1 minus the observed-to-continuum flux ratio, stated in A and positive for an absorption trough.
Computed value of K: 1.7 A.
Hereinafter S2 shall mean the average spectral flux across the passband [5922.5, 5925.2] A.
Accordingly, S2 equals 34.4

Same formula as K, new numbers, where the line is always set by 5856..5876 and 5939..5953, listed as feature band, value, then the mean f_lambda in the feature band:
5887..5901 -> 3.8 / 24.8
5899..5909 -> 0.5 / 32.4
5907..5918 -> 0.0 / 34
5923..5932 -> 0.0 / 34.1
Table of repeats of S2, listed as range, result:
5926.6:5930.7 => 33.8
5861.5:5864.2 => 33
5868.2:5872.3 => 34.6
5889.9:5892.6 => 21.4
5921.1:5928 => 34.4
